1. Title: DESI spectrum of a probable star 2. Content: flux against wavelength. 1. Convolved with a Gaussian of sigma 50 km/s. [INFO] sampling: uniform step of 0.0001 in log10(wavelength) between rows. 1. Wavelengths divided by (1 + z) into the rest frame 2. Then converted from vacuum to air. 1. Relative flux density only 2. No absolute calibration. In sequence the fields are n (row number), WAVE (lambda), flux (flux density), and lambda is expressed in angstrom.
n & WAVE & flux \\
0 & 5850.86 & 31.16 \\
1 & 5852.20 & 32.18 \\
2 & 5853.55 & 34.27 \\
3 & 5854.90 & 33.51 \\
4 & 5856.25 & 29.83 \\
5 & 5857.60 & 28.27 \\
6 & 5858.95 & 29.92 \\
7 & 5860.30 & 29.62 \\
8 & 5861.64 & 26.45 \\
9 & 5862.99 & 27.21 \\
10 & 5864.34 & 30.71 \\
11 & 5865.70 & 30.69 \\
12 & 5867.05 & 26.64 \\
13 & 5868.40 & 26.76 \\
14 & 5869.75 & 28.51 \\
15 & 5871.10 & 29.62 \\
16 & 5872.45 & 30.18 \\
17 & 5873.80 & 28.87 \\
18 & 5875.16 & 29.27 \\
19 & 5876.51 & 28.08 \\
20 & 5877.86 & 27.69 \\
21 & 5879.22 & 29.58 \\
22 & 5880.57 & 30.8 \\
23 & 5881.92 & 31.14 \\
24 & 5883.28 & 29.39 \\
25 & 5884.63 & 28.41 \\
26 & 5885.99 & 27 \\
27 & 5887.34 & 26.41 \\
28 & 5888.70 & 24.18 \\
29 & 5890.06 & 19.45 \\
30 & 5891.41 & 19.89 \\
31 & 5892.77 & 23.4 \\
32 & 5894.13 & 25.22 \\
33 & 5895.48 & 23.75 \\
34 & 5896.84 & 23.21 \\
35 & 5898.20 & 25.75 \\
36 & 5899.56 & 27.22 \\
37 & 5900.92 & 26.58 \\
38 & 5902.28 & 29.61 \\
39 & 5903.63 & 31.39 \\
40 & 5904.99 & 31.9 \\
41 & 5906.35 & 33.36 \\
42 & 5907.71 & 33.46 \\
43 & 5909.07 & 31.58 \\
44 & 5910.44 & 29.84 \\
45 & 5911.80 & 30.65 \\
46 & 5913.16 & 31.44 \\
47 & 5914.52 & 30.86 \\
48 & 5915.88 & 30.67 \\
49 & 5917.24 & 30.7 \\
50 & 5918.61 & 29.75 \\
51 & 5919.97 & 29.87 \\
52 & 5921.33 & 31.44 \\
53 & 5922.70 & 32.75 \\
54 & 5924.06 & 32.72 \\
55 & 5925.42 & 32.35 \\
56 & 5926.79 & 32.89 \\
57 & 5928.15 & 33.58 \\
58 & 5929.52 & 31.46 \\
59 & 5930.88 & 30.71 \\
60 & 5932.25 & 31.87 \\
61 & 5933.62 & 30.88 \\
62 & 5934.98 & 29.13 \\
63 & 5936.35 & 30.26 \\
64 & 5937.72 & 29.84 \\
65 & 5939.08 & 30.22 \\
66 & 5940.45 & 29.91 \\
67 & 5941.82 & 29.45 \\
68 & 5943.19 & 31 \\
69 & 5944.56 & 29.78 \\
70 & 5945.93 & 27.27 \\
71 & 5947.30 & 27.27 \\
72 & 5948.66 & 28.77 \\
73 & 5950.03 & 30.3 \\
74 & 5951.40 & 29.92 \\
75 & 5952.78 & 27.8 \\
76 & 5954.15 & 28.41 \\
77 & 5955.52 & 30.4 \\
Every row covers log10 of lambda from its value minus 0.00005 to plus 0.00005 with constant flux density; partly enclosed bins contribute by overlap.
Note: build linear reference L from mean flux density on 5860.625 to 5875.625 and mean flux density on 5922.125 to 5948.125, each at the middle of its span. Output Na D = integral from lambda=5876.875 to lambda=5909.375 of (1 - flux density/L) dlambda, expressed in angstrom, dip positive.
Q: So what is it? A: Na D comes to 2.1 angstrom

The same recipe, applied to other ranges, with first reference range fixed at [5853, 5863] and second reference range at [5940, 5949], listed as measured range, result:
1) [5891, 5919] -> 0.79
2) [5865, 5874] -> 0.34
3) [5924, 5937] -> -1.03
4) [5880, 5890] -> 0.71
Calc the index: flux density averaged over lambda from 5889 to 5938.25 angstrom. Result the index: 29.4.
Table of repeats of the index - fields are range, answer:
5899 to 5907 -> 30.1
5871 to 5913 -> 28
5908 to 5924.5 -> 31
